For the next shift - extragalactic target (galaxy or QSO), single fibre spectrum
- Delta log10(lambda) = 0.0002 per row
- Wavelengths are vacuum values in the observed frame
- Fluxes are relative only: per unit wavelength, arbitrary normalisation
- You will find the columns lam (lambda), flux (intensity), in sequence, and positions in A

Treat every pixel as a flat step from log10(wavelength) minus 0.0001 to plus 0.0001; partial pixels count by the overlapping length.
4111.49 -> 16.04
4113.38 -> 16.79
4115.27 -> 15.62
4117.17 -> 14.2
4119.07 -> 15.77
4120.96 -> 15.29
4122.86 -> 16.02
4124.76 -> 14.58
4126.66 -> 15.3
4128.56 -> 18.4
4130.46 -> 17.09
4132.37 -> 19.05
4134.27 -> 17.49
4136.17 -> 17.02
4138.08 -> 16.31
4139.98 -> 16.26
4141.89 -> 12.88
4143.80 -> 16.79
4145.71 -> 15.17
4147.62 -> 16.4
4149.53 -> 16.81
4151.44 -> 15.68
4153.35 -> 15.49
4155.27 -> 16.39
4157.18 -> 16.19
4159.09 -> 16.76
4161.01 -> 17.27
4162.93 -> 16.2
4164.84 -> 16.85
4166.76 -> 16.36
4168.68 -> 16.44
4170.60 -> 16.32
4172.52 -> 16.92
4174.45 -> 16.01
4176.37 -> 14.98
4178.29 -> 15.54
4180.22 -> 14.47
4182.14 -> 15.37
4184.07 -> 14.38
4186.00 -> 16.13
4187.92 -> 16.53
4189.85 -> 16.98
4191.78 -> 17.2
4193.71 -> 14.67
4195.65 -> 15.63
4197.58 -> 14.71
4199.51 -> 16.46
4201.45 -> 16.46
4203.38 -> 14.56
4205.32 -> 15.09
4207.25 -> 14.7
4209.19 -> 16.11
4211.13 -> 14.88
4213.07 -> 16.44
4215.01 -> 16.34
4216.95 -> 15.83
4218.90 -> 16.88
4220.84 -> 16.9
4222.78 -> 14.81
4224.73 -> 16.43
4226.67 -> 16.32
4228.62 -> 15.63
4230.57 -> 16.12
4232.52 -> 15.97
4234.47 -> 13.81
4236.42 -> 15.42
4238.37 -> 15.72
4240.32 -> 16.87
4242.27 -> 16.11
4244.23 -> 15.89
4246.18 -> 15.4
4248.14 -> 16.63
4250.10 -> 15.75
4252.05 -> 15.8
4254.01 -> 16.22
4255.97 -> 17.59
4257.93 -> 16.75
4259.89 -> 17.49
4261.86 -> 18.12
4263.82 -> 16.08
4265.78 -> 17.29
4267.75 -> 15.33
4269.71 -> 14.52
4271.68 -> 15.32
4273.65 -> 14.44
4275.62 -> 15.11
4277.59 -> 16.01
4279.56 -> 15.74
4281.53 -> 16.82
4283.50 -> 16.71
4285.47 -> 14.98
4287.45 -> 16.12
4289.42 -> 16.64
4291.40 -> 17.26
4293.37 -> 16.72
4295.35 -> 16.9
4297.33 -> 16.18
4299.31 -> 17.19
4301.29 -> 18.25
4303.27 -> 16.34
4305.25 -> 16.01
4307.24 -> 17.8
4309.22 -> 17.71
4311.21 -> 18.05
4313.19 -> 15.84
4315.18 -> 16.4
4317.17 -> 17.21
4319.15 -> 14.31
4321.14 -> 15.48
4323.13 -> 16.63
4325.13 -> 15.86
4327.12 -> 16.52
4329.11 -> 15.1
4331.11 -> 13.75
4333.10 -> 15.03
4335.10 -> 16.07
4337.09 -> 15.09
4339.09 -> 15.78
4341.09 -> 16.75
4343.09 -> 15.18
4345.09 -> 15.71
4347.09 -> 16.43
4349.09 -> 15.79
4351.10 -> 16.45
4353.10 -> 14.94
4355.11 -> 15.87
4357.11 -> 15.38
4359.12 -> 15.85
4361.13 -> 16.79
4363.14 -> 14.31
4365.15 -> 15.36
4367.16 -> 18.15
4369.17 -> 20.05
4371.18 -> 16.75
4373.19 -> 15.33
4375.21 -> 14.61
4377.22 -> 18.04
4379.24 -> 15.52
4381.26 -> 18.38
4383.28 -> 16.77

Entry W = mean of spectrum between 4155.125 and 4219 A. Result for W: 15.9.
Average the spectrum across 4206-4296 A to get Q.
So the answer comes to 16.1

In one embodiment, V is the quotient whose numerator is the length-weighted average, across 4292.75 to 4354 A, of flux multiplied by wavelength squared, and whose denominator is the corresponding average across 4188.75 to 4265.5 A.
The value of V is 1.05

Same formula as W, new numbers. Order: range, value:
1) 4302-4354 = 16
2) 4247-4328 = 16.4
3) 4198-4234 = 15.8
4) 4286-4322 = 16.7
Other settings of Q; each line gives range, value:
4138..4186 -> 15.9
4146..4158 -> 16.1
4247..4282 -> 16.2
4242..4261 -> 16.4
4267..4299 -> 16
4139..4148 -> 15.4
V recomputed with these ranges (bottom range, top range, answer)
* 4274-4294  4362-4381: 1.07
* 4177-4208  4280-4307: 1.12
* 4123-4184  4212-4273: 1.04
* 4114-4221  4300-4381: 1.10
